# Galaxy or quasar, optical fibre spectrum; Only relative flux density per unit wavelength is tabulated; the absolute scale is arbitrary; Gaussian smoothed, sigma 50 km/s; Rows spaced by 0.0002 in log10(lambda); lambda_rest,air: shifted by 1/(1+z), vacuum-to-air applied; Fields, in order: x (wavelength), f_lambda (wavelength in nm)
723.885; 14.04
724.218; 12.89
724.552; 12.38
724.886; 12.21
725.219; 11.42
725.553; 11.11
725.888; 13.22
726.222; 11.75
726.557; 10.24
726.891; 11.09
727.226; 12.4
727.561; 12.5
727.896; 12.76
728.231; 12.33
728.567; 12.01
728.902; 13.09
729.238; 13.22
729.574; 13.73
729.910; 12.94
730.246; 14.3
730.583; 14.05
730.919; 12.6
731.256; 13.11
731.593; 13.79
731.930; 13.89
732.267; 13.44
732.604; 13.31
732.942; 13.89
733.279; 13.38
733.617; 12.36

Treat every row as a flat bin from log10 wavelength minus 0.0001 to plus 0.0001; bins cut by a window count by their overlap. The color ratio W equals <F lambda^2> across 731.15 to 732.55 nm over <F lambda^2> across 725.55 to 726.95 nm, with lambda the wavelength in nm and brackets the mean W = 1.2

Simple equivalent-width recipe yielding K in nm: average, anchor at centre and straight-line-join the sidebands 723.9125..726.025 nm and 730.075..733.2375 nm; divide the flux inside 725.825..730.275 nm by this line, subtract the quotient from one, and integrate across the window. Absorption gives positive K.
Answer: 0.15 nm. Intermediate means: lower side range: 12.3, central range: 12.5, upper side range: 13.6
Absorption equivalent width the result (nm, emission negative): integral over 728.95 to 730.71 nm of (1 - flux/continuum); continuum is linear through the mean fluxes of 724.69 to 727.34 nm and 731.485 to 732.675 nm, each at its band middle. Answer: -0.10 nm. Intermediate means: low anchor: 11.7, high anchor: 13.6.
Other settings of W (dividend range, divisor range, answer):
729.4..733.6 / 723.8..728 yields 1.13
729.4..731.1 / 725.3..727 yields 1.19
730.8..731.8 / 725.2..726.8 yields 1.16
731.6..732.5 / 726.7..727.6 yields 1.17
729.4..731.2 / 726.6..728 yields 1.13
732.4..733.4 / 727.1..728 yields 1.09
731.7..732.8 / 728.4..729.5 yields 1.06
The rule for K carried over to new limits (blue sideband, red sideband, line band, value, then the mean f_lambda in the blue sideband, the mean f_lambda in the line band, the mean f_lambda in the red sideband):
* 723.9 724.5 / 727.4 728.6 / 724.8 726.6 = 0.15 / 13.1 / 11.7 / 12.4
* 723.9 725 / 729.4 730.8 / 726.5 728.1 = 0.16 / 12.7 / 11.9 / 13.7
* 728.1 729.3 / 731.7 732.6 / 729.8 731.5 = -0.03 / 12.6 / 13.4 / 13.6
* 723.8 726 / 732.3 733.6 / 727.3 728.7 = 0.04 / 12.4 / 12.4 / 13.4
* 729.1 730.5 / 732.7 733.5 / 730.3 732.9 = 0.01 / 13.6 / 13.5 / 13.5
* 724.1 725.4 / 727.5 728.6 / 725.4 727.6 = 0.11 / 12.2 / 11.7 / 12.4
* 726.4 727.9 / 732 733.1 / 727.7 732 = -0.19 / 11.7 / 13.2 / 13.6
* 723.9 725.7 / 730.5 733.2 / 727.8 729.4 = 0.03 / 12.2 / 12.7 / 13.5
